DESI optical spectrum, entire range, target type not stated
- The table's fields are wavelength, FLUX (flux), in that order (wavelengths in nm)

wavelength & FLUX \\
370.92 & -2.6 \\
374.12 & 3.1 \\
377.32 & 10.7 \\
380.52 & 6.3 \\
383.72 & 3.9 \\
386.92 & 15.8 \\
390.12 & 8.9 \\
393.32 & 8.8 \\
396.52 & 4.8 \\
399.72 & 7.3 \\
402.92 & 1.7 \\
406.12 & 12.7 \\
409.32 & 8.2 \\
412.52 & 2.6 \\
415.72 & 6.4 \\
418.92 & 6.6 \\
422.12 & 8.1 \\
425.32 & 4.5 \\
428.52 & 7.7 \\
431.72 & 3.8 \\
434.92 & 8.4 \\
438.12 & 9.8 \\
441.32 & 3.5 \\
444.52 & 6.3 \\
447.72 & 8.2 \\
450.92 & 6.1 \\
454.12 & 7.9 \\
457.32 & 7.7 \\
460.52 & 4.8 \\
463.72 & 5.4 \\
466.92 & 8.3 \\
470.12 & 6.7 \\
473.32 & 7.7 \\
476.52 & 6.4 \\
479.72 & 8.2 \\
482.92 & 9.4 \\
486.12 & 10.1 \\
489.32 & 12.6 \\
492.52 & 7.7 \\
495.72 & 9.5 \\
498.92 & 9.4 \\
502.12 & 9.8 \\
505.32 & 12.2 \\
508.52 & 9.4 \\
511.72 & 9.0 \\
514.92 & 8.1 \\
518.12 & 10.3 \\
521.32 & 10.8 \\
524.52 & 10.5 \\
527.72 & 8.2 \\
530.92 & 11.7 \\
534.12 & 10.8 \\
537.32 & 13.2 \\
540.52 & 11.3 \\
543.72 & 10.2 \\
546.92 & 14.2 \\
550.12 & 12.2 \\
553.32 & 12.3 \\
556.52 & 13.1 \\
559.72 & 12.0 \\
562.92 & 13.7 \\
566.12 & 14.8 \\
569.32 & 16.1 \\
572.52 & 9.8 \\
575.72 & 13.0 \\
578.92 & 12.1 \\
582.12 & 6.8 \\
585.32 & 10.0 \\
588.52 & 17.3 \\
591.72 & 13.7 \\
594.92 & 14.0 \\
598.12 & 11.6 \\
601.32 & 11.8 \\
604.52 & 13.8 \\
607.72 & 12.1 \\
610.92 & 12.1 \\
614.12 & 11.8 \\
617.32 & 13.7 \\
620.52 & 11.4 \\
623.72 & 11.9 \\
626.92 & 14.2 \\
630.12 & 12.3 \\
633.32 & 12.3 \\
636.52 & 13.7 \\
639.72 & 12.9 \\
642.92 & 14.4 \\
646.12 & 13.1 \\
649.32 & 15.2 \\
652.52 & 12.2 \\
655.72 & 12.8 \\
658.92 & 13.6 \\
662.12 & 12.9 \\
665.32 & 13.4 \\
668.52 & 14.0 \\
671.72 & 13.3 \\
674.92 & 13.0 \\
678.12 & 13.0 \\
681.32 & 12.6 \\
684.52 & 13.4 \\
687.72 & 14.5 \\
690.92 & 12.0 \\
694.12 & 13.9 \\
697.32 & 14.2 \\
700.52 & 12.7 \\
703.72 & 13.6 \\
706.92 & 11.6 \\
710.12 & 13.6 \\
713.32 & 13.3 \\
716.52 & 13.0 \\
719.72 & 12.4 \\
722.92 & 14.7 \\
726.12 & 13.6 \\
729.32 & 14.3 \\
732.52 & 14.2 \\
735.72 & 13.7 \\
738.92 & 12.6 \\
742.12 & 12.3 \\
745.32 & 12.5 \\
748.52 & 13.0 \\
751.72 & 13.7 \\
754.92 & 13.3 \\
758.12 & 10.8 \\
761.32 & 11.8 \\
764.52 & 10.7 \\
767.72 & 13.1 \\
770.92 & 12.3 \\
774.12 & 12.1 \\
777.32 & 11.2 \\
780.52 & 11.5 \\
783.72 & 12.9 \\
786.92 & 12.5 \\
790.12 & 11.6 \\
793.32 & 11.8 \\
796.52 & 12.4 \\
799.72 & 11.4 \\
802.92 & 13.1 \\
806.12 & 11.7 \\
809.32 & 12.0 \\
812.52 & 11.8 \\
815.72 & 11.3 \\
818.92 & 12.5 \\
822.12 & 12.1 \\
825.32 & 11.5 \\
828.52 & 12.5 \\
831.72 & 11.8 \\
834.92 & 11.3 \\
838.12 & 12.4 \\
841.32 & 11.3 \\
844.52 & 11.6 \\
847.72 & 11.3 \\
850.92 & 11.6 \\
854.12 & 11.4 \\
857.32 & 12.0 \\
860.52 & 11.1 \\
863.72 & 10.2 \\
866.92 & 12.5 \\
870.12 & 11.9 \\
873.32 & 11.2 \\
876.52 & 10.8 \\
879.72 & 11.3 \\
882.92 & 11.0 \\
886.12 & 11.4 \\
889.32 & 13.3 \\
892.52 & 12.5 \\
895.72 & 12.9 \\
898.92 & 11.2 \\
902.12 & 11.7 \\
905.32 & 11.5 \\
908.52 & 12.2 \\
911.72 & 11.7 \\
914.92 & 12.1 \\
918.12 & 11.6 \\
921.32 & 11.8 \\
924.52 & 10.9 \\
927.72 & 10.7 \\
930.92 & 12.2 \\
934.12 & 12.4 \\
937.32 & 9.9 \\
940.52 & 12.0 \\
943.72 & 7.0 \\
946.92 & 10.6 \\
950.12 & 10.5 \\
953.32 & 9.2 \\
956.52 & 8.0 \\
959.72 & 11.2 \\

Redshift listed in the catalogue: 0.198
